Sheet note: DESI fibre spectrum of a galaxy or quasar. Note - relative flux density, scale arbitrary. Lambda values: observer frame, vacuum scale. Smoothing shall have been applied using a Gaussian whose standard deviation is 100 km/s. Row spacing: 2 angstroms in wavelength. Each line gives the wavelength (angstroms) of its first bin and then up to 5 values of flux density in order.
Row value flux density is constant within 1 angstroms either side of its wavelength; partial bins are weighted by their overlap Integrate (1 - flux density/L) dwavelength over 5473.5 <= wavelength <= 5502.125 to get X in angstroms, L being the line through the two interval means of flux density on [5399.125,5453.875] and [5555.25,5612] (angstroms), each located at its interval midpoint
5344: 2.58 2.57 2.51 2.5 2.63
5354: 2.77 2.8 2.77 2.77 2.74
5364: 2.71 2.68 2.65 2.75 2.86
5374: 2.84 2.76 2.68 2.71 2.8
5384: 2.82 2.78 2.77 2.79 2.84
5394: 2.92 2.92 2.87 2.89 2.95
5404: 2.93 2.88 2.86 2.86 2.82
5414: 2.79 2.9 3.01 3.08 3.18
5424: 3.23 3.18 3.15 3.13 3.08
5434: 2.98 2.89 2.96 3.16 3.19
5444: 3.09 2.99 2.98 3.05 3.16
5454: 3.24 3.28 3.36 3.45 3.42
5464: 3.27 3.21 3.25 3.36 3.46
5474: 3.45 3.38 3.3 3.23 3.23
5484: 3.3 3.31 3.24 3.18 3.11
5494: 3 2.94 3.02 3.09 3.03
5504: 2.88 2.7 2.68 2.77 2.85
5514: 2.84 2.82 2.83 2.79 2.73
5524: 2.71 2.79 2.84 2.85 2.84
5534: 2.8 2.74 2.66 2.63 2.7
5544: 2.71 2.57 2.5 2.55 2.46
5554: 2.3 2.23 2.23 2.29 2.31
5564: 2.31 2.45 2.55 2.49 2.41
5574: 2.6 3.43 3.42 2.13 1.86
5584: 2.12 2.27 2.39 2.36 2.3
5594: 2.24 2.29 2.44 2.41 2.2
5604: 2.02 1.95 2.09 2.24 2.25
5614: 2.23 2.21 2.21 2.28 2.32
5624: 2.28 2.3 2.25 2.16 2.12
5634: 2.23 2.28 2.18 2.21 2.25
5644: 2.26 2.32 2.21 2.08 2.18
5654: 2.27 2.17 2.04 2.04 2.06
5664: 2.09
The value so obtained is -4.4 angstroms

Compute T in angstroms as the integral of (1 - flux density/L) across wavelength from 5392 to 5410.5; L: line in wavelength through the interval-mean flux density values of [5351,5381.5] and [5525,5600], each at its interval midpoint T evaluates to -1.3 angstroms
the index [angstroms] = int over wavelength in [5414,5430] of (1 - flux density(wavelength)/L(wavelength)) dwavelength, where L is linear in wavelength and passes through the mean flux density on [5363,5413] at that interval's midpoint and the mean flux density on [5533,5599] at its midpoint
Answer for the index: -2.0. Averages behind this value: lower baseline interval 2.81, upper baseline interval 2.48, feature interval 3.09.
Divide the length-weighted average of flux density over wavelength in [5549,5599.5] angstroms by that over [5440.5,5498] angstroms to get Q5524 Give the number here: 0.7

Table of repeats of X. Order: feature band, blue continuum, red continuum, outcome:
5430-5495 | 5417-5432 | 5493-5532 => -4.2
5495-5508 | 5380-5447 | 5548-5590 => -1.3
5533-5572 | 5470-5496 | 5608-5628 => 3.5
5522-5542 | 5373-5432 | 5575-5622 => -1.9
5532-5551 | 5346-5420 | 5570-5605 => -1.3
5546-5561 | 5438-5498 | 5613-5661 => 1.8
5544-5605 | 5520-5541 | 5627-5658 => 3.2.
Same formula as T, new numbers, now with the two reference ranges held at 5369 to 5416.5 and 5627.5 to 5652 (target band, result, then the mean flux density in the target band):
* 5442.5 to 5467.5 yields -5.0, 3.21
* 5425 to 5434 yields -1.2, 3.12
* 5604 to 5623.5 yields 0.7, 2.19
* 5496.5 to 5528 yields -3.8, 2.84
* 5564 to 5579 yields -2.2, 2.73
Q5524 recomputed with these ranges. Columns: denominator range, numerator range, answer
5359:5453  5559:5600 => 0.83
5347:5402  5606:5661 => 0.80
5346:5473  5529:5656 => 0.80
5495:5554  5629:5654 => 0.80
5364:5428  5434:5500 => 1.11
